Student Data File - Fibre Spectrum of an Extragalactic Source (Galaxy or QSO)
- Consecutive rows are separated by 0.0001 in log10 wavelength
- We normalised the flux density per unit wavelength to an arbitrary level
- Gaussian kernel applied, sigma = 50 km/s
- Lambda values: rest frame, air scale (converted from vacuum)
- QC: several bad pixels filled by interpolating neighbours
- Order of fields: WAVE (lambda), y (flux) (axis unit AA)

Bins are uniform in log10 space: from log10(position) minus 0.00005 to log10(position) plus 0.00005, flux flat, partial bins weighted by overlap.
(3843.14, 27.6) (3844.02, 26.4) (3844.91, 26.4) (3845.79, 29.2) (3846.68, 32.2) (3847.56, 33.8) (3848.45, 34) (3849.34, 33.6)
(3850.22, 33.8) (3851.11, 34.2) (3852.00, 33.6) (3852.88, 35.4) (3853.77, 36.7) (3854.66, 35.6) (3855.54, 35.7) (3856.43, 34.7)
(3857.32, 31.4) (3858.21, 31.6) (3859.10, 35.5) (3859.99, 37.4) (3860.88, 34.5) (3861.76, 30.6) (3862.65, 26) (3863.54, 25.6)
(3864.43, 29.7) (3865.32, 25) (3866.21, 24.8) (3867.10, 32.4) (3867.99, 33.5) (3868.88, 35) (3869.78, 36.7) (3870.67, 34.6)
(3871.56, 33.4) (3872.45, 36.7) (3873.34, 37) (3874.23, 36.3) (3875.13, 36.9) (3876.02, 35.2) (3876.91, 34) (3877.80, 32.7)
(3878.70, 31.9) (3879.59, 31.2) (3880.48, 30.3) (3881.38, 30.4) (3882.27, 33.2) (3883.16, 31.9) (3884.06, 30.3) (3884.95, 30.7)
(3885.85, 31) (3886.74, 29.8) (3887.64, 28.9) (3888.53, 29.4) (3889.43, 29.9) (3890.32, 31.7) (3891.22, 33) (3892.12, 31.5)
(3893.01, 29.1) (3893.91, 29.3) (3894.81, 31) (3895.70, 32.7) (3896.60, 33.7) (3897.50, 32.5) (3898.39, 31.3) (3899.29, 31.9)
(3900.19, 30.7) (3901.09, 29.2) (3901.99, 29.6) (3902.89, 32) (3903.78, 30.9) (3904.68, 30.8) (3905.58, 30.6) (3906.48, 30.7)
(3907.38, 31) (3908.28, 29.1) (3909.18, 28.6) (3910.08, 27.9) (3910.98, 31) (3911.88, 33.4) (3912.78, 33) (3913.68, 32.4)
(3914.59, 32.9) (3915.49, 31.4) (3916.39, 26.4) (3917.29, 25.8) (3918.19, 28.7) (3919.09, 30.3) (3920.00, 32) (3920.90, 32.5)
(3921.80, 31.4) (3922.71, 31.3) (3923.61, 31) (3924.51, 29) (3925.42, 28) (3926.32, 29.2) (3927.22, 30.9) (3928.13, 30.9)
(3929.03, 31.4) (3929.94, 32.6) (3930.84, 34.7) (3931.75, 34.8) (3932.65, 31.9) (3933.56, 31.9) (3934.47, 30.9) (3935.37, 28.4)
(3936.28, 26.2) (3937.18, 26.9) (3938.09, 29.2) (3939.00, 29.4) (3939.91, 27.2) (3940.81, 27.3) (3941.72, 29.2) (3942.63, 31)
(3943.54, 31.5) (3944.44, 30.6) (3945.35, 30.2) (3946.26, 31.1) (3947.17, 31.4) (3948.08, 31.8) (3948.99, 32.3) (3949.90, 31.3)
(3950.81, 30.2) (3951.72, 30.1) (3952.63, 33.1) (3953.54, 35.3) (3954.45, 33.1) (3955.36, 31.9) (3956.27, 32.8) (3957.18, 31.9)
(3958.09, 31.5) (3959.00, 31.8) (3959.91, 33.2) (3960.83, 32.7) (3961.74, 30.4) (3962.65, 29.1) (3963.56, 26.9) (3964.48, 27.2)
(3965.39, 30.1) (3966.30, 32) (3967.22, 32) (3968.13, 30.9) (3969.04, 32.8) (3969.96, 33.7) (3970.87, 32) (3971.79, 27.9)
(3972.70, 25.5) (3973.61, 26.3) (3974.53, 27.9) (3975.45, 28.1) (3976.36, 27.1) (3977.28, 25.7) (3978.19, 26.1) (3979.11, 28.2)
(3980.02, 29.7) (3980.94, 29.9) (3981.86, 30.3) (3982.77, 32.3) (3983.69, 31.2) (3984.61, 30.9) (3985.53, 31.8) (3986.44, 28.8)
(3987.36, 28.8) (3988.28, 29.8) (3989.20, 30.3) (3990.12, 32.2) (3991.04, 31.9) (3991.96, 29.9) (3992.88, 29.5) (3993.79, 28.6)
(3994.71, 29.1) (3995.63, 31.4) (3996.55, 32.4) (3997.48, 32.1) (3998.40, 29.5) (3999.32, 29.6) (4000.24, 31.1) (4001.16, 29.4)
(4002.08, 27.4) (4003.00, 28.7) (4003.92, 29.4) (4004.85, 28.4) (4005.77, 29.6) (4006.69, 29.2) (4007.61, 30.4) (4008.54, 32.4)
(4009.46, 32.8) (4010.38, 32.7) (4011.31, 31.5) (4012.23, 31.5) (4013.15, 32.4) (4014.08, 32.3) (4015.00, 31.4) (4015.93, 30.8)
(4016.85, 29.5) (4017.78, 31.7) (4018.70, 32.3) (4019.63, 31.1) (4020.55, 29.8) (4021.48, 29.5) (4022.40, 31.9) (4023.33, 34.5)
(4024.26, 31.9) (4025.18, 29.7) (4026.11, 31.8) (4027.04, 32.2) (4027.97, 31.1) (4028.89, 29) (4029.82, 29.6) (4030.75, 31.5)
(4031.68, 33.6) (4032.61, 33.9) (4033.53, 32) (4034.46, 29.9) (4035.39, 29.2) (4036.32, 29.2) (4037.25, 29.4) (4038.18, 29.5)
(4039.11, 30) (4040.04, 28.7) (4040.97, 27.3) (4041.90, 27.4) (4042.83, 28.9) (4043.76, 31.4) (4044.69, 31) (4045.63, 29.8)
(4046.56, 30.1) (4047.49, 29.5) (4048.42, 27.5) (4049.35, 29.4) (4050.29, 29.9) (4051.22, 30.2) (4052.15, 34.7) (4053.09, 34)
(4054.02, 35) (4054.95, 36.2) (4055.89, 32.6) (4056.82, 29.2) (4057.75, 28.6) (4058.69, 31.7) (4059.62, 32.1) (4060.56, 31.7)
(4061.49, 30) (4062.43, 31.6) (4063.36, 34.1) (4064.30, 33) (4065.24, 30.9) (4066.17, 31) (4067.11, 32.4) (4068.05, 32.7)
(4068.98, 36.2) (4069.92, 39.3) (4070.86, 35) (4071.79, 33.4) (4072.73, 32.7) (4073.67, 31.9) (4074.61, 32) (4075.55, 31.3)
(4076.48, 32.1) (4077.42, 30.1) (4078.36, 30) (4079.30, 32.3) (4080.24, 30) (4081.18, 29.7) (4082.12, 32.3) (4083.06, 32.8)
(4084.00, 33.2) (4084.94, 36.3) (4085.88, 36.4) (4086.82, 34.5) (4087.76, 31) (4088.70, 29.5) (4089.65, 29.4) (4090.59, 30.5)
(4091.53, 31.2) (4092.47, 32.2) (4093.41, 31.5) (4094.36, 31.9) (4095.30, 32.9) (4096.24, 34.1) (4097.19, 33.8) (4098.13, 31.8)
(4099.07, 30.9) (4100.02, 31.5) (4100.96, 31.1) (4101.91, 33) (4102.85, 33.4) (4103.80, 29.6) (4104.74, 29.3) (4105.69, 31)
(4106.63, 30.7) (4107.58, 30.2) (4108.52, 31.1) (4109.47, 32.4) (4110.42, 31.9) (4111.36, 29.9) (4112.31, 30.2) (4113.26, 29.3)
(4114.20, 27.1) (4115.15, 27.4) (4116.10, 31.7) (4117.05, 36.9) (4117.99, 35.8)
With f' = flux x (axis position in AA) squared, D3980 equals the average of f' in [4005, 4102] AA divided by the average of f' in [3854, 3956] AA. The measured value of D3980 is 1.1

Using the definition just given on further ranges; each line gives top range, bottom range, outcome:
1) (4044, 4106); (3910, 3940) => 1.13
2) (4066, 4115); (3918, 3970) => 1.11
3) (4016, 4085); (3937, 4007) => 1.08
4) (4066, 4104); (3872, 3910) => 1.13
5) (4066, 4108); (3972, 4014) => 1.13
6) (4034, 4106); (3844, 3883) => 1.07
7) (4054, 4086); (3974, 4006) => 1.14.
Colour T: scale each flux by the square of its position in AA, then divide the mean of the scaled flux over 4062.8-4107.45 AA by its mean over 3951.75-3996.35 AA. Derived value 1.1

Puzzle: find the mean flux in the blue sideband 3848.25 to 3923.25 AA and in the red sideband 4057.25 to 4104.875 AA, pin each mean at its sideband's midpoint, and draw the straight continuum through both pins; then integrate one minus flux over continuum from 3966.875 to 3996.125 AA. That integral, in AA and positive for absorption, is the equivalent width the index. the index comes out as 2.10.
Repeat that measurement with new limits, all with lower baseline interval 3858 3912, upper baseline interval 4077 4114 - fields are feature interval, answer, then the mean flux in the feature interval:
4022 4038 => 0.2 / 31.2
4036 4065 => 0.7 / 30.8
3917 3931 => 0.4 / 30.6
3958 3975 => 0.8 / 30.2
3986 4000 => 0.6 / 30.3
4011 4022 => 0.2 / 31.2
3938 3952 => 0.6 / 30.3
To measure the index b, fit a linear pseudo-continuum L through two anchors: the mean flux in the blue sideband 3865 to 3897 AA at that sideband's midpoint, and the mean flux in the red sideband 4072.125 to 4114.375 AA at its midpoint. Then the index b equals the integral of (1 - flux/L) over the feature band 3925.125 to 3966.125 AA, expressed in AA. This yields 1.5 AA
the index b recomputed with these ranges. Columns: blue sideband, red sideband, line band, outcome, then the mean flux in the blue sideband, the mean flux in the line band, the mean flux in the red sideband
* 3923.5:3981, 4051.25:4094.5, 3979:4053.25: 2.04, 30.3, 30.5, 32.4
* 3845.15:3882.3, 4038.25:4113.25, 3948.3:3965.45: 0.55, 33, 31.3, 31.6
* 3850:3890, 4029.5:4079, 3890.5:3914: 0.96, 32.5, 31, 31.4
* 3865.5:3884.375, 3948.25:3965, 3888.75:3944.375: 2.91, 33.2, 30.6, 31.4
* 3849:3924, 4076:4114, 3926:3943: 0.82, 31.8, 30.2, 31.6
